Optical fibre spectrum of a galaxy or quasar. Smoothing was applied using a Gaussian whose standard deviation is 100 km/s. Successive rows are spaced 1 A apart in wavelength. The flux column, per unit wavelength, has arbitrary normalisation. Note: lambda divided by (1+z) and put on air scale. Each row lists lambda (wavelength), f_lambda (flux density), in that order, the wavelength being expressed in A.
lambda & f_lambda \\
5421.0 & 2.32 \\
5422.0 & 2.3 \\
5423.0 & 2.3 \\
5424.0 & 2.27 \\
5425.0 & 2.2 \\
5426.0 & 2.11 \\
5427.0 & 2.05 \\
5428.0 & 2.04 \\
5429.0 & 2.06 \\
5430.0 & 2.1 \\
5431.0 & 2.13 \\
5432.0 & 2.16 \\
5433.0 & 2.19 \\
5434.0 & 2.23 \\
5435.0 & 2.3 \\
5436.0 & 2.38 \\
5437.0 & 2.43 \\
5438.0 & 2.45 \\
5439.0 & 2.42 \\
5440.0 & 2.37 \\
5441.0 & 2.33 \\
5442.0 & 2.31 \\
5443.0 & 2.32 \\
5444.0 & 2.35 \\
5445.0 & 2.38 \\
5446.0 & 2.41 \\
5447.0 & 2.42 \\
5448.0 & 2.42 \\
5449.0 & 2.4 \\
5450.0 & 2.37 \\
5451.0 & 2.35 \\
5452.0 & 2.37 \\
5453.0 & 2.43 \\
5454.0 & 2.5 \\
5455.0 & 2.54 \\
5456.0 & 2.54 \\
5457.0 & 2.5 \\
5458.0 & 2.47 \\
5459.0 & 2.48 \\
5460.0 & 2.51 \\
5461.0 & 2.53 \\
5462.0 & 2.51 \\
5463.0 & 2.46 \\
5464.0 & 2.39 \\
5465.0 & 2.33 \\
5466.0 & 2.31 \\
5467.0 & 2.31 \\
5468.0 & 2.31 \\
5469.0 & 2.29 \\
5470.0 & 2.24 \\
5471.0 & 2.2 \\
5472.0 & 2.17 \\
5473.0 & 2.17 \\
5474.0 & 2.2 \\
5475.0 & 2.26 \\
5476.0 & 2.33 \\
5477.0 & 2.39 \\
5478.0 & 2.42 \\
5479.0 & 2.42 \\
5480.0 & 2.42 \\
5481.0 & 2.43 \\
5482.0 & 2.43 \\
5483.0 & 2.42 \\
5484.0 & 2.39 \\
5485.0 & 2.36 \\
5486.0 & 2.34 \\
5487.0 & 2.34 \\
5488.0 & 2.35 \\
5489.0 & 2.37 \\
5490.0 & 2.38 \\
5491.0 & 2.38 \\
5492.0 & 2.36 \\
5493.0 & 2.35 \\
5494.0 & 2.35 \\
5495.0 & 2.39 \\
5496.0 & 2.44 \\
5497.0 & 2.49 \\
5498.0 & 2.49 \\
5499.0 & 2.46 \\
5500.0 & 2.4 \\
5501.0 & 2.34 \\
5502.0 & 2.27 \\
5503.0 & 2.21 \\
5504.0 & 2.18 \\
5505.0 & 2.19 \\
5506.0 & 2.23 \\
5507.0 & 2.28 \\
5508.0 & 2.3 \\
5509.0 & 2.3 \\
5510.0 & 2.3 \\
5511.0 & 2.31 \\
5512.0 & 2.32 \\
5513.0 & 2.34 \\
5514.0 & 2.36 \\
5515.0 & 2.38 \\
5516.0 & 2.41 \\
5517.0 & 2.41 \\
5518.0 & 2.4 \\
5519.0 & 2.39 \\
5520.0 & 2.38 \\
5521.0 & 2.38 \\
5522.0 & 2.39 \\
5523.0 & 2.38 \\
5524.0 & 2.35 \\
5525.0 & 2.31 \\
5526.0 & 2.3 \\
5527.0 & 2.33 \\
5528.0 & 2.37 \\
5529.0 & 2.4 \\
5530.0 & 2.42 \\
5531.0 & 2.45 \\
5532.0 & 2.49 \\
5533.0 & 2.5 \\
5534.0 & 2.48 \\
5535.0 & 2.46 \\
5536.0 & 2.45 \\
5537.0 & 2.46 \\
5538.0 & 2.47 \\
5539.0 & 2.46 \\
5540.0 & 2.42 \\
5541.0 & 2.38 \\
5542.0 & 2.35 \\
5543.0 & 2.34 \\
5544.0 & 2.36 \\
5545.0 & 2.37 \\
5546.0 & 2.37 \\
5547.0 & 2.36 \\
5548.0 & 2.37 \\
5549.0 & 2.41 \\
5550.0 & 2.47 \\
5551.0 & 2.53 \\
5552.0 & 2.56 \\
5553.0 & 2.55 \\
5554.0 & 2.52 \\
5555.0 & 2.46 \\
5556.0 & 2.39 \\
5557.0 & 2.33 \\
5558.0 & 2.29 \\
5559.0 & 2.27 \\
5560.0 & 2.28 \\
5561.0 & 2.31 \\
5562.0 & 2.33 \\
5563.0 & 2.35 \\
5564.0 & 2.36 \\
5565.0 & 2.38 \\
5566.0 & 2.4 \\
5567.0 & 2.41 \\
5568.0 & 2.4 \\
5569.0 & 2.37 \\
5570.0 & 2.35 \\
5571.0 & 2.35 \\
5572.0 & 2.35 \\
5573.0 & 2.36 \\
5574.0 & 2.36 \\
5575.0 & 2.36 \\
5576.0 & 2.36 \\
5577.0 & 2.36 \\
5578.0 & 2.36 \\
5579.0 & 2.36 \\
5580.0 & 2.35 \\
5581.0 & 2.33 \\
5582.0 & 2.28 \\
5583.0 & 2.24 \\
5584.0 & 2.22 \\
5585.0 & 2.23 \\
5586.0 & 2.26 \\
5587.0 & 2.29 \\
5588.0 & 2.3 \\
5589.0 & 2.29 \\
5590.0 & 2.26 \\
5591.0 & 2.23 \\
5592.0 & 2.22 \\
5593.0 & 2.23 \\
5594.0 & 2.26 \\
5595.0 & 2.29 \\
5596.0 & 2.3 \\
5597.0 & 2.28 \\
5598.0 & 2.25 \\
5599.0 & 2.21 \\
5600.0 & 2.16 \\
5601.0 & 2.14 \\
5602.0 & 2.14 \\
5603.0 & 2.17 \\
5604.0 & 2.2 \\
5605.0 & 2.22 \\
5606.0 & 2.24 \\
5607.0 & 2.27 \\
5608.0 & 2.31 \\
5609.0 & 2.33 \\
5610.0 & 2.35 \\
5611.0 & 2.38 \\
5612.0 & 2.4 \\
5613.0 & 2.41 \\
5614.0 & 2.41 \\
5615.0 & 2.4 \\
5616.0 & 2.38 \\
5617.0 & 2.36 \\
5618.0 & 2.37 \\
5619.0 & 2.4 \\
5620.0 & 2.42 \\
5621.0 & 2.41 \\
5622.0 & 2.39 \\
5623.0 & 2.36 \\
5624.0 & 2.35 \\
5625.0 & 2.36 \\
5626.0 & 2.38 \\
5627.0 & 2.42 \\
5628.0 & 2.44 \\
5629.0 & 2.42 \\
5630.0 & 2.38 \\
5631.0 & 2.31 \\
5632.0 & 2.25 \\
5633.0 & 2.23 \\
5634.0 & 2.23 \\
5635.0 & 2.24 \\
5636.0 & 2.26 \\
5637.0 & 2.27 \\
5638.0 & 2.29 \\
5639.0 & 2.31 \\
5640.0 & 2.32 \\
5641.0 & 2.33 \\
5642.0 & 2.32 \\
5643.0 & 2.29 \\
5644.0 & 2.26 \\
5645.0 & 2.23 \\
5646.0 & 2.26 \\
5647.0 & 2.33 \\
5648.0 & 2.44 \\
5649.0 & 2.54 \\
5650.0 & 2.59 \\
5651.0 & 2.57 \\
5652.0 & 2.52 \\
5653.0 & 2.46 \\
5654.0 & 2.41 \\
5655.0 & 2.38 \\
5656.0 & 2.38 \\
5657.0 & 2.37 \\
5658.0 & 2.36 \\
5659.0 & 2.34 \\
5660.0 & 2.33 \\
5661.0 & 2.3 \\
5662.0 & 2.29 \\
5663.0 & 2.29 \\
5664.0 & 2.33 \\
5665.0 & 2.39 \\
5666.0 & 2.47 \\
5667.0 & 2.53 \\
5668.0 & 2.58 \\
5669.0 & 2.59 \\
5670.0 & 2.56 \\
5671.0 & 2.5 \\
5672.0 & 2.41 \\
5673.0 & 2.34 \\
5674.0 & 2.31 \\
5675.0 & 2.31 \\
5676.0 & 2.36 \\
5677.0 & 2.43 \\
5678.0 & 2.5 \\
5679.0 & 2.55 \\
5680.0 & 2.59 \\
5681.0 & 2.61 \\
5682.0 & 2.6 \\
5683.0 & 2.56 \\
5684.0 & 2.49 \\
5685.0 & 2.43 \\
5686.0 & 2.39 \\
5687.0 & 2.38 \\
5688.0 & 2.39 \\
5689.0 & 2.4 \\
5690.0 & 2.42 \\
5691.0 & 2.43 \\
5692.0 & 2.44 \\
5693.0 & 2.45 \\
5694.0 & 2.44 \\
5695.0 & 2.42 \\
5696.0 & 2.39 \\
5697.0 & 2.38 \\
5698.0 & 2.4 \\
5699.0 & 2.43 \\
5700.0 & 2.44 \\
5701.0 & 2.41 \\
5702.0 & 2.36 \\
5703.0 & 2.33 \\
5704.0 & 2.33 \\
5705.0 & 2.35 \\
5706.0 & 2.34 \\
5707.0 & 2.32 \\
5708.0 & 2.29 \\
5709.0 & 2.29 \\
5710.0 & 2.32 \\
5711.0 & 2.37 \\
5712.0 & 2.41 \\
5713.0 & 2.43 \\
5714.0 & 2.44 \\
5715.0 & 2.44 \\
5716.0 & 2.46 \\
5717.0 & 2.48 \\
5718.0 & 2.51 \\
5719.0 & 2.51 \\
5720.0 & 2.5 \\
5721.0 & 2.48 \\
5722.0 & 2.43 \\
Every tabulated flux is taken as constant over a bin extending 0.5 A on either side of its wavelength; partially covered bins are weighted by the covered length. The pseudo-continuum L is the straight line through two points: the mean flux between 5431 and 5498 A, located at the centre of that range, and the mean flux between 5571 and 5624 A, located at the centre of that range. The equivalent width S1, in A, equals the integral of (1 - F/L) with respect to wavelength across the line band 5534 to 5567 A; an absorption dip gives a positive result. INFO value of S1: -1.0 A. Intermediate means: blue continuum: 2.37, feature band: 2.4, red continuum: 2.3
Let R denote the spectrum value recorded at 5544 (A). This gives 2.36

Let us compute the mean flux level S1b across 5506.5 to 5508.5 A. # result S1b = 2.29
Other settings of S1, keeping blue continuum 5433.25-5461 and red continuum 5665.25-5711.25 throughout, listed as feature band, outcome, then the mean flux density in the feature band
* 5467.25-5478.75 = 0.6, 2.27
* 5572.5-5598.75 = 1.4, 2.29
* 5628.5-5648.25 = 1.0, 2.3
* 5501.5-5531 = 1.0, 2.33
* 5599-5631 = 1.2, 2.33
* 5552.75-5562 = 0.2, 2.37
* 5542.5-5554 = -0.1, 2.43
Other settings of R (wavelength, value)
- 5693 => 2.45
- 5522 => 2.39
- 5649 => 2.54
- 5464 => 2.39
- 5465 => 2.33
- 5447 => 2.42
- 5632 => 2.25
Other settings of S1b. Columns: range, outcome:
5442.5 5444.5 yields 2.33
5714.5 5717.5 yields 2.46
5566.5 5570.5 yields 2.38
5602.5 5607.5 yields 2.22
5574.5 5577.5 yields 2.36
